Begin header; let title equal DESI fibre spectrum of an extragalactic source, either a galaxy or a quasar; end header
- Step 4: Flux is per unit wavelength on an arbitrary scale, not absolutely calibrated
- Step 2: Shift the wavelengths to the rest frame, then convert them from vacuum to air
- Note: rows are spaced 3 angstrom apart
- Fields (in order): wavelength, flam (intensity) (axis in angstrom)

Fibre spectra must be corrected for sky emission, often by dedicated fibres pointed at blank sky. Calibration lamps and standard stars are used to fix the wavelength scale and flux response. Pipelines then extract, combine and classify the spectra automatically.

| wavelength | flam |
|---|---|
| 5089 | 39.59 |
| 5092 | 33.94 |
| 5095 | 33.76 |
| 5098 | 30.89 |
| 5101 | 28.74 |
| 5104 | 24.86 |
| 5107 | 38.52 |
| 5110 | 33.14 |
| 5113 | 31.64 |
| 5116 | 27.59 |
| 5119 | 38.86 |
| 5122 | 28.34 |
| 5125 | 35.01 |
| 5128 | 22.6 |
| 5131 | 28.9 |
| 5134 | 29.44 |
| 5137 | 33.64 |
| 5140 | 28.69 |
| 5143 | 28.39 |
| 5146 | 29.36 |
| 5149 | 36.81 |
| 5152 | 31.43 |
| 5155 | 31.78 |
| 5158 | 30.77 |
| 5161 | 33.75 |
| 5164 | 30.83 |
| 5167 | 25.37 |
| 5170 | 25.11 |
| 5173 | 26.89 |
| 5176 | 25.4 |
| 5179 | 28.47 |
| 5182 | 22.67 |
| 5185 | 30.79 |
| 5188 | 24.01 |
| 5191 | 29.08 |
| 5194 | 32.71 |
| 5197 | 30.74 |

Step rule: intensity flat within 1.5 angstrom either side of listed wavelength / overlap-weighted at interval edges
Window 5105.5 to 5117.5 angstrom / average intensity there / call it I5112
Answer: 32.7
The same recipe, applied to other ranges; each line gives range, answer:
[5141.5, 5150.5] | 31.5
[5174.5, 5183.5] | 25.5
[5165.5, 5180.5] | 26.2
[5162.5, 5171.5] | 27.1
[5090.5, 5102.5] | 31.8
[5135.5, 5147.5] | 30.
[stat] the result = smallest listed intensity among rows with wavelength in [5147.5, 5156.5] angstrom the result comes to 31.43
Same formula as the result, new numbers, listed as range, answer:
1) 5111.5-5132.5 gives 22.6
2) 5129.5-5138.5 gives 28.9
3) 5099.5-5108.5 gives 24.86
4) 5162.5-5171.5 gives 25.11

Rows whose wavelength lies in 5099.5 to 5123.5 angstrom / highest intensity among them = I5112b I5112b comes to 38.86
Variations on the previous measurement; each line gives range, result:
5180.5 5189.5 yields 30.79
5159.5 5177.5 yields 33.75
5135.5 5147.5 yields 33.64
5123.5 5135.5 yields 35.01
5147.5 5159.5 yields 36.81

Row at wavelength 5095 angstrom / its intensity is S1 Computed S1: 33.76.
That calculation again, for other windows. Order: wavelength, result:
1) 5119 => 38.86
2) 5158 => 30.77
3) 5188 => 24.01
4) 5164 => 30.83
